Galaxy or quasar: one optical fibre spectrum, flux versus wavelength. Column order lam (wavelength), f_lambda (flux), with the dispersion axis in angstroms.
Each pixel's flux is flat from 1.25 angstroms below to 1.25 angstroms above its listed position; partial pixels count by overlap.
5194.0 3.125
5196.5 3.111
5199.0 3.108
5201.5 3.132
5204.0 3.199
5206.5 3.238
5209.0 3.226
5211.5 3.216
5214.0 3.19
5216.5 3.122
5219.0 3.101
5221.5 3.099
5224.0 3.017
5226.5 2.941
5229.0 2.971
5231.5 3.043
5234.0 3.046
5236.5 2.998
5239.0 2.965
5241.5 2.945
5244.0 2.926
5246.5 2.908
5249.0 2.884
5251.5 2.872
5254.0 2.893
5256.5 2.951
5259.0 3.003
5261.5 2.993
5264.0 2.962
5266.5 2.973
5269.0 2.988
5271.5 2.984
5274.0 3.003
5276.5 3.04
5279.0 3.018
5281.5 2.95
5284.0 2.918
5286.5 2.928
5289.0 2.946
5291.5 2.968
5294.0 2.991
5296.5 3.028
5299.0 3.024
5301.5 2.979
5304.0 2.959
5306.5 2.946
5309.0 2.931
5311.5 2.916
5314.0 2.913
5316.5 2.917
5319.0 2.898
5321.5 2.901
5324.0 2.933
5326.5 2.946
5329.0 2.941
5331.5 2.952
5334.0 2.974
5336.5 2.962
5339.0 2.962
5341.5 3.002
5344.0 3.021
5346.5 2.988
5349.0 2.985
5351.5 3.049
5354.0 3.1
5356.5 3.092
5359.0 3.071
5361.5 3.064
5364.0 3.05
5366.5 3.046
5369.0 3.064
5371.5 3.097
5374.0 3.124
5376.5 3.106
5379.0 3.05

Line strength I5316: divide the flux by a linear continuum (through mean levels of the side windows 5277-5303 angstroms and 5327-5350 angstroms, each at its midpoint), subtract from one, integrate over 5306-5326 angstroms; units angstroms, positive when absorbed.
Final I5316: 0.4 angstroms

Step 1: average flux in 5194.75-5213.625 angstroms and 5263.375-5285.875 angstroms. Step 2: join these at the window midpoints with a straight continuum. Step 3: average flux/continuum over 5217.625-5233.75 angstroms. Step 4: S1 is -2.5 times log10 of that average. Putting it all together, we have 0.03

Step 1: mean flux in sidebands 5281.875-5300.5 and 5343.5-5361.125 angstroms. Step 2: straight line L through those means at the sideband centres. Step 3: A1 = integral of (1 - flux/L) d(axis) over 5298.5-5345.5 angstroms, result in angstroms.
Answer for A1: 0.9 angstroms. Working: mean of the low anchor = 2.97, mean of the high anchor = 3.05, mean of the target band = 2.95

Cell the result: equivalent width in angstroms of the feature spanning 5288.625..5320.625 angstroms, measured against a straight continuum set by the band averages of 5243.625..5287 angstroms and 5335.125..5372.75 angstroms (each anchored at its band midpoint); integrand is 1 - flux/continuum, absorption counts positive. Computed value 0.4 angstroms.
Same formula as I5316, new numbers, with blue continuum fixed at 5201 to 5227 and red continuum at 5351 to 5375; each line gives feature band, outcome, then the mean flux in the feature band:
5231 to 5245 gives 0.6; 2.99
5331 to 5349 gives 0.6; 2.98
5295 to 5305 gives 0.3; 3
